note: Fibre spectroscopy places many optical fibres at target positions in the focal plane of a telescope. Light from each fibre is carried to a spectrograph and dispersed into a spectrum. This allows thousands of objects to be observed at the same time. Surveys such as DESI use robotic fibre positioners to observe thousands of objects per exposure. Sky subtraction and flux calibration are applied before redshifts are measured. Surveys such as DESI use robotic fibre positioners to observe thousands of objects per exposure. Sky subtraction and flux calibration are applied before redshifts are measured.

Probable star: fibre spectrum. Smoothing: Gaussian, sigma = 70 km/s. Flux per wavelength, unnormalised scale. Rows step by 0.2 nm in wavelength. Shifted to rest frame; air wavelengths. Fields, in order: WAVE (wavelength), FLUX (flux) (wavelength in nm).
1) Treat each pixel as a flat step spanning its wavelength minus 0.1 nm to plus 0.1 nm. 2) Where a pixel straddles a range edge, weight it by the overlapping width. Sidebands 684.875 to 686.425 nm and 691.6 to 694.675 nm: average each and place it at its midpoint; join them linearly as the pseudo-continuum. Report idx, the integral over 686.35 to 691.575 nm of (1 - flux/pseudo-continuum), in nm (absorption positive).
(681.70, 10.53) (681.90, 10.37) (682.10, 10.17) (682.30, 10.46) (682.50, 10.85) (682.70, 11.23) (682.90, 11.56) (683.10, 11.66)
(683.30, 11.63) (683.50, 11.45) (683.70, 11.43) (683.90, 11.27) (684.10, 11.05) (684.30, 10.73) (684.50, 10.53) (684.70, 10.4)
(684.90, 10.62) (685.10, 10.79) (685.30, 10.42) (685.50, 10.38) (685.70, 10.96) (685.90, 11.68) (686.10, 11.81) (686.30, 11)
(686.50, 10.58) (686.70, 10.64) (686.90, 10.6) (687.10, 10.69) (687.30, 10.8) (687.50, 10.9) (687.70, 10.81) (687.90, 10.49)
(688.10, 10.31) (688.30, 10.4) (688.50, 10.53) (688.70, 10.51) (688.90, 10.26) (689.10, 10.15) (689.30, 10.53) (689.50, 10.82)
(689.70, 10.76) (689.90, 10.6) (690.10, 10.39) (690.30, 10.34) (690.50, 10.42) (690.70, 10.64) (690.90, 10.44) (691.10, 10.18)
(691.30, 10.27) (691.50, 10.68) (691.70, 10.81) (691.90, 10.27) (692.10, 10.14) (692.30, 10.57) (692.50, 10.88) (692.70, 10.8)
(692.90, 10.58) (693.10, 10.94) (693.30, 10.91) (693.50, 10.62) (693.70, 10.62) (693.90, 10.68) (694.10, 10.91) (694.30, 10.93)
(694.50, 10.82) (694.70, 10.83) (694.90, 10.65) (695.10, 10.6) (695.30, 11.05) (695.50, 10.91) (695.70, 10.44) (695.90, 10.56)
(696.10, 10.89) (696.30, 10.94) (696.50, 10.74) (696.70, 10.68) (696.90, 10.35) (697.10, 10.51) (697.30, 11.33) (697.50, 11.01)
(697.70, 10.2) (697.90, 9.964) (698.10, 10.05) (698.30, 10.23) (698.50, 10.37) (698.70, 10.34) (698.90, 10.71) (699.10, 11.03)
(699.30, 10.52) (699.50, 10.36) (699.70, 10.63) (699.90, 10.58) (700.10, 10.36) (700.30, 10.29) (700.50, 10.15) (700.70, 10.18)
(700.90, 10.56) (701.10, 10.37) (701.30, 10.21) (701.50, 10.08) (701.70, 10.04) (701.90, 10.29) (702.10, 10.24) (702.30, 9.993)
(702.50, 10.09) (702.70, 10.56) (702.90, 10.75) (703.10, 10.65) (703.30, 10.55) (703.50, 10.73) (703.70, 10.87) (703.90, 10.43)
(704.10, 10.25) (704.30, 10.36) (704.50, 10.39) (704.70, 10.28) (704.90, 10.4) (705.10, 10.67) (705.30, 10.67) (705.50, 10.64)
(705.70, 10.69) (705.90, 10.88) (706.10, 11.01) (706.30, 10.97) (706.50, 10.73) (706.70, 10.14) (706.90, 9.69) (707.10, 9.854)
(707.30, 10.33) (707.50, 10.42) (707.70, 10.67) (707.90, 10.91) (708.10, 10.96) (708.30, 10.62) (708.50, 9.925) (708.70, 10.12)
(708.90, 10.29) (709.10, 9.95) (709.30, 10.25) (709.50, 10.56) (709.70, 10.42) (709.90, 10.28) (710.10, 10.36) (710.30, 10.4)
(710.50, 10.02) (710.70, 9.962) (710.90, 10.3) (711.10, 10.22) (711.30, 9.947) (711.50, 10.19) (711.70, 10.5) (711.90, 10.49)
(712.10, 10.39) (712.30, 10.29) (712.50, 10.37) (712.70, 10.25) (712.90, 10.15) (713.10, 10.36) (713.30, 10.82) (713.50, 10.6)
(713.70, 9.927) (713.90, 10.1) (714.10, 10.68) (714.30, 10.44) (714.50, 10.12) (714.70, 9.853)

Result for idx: 0.153 nm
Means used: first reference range 11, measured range 10.5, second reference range 10.7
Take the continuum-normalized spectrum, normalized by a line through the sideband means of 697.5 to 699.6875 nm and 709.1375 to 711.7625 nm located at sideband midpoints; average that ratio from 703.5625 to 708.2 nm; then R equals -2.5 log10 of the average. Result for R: -0.02 mag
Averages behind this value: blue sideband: 10.4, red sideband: 10.3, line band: 10.5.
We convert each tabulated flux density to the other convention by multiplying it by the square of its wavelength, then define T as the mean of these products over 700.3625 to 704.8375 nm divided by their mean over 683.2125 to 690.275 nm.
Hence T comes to 1.0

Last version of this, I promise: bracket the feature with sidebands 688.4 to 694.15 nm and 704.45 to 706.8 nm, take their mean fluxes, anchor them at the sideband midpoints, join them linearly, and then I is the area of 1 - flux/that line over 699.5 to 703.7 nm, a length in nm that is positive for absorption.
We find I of 0.09 nm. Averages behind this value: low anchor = 10.6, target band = 10.4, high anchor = 10.6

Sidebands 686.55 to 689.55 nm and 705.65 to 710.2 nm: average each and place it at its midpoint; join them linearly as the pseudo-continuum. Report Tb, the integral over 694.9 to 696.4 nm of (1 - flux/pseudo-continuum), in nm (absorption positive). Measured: -0.04 nm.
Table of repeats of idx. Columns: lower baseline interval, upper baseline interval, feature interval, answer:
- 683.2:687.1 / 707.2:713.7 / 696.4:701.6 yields 0.08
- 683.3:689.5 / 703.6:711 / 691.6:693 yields 0.01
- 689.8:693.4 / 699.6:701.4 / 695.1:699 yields -0.06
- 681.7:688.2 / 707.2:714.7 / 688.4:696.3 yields 0.08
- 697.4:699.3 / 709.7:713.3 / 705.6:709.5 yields -0.04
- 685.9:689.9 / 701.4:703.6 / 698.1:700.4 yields -0.01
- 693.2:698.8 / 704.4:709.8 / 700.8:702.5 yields 0.05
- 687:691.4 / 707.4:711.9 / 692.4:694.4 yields -0.06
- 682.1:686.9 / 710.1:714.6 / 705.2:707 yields -0.03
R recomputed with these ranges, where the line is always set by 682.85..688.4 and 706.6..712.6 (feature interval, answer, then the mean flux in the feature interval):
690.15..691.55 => 0.04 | 10.4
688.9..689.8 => 0.03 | 10.5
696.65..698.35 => 0.01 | 10.5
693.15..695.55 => -0.01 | 10.8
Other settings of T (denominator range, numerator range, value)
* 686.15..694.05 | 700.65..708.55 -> 1.03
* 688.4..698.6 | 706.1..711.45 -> 1.02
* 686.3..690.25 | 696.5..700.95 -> 1.02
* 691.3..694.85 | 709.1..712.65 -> 1.01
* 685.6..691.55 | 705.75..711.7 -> 1.03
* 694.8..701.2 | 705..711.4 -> 1.02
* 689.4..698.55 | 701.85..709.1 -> 1.02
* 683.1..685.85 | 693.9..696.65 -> 1.02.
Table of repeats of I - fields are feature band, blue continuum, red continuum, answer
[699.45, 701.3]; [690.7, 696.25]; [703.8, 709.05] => 0.03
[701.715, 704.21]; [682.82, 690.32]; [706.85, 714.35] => 0.01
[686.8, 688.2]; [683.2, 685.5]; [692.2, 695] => 0.03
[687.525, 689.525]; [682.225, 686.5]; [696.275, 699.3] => 0.07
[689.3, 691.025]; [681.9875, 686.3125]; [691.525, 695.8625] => 0.04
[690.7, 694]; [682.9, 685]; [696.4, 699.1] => 0.05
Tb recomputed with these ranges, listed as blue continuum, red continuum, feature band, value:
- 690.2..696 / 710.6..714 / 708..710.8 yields 0.01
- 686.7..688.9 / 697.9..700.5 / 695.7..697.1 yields -0.03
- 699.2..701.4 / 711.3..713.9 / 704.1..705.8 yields -0.02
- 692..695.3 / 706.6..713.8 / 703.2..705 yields 0.00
